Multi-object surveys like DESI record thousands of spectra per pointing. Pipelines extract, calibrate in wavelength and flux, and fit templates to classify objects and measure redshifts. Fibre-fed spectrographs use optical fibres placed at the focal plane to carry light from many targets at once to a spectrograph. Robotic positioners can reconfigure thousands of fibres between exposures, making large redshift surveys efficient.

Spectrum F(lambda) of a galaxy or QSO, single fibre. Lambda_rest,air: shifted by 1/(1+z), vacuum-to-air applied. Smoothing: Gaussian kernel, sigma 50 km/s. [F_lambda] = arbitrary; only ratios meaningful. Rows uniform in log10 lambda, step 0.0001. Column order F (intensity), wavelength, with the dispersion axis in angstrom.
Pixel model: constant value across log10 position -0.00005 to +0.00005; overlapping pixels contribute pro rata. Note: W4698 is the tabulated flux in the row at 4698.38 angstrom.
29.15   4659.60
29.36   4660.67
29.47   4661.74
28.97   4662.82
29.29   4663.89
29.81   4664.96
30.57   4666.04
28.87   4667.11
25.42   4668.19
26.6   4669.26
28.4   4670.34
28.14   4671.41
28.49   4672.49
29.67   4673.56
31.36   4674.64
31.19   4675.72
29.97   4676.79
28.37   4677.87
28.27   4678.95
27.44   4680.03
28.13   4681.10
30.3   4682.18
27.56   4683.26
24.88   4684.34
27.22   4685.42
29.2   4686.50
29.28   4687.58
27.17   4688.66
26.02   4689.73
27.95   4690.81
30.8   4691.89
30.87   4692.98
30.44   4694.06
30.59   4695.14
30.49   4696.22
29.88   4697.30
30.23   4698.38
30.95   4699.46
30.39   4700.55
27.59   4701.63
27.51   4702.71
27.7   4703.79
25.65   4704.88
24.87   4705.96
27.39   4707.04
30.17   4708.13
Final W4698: 30.23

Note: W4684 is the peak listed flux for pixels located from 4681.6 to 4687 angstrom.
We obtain 30.3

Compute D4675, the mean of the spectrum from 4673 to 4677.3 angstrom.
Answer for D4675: 30.6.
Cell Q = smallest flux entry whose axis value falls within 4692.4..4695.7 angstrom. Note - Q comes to 30.44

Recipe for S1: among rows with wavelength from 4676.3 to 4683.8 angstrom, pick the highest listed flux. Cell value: 30.3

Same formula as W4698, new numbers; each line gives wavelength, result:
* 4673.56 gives 29.67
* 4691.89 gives 30.8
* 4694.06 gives 30.44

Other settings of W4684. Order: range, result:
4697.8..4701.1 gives 30.95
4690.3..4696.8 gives 30.87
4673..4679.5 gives 31.36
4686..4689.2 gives 29.28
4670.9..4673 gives 28.49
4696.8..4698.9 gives 30.23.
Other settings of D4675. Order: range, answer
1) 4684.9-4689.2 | 28.3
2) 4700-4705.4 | 27.7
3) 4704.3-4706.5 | 25.3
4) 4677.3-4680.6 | 28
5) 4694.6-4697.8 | 30.4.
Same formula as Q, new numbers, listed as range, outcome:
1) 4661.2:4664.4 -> 28.97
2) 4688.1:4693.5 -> 26.02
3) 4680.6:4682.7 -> 28.13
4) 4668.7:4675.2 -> 26.6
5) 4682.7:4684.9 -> 24.88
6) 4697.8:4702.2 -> 27.59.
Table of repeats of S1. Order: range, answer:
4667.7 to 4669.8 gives 26.6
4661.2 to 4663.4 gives 29.47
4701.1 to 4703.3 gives 27.59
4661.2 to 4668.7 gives 30.57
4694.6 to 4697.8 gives 30.59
